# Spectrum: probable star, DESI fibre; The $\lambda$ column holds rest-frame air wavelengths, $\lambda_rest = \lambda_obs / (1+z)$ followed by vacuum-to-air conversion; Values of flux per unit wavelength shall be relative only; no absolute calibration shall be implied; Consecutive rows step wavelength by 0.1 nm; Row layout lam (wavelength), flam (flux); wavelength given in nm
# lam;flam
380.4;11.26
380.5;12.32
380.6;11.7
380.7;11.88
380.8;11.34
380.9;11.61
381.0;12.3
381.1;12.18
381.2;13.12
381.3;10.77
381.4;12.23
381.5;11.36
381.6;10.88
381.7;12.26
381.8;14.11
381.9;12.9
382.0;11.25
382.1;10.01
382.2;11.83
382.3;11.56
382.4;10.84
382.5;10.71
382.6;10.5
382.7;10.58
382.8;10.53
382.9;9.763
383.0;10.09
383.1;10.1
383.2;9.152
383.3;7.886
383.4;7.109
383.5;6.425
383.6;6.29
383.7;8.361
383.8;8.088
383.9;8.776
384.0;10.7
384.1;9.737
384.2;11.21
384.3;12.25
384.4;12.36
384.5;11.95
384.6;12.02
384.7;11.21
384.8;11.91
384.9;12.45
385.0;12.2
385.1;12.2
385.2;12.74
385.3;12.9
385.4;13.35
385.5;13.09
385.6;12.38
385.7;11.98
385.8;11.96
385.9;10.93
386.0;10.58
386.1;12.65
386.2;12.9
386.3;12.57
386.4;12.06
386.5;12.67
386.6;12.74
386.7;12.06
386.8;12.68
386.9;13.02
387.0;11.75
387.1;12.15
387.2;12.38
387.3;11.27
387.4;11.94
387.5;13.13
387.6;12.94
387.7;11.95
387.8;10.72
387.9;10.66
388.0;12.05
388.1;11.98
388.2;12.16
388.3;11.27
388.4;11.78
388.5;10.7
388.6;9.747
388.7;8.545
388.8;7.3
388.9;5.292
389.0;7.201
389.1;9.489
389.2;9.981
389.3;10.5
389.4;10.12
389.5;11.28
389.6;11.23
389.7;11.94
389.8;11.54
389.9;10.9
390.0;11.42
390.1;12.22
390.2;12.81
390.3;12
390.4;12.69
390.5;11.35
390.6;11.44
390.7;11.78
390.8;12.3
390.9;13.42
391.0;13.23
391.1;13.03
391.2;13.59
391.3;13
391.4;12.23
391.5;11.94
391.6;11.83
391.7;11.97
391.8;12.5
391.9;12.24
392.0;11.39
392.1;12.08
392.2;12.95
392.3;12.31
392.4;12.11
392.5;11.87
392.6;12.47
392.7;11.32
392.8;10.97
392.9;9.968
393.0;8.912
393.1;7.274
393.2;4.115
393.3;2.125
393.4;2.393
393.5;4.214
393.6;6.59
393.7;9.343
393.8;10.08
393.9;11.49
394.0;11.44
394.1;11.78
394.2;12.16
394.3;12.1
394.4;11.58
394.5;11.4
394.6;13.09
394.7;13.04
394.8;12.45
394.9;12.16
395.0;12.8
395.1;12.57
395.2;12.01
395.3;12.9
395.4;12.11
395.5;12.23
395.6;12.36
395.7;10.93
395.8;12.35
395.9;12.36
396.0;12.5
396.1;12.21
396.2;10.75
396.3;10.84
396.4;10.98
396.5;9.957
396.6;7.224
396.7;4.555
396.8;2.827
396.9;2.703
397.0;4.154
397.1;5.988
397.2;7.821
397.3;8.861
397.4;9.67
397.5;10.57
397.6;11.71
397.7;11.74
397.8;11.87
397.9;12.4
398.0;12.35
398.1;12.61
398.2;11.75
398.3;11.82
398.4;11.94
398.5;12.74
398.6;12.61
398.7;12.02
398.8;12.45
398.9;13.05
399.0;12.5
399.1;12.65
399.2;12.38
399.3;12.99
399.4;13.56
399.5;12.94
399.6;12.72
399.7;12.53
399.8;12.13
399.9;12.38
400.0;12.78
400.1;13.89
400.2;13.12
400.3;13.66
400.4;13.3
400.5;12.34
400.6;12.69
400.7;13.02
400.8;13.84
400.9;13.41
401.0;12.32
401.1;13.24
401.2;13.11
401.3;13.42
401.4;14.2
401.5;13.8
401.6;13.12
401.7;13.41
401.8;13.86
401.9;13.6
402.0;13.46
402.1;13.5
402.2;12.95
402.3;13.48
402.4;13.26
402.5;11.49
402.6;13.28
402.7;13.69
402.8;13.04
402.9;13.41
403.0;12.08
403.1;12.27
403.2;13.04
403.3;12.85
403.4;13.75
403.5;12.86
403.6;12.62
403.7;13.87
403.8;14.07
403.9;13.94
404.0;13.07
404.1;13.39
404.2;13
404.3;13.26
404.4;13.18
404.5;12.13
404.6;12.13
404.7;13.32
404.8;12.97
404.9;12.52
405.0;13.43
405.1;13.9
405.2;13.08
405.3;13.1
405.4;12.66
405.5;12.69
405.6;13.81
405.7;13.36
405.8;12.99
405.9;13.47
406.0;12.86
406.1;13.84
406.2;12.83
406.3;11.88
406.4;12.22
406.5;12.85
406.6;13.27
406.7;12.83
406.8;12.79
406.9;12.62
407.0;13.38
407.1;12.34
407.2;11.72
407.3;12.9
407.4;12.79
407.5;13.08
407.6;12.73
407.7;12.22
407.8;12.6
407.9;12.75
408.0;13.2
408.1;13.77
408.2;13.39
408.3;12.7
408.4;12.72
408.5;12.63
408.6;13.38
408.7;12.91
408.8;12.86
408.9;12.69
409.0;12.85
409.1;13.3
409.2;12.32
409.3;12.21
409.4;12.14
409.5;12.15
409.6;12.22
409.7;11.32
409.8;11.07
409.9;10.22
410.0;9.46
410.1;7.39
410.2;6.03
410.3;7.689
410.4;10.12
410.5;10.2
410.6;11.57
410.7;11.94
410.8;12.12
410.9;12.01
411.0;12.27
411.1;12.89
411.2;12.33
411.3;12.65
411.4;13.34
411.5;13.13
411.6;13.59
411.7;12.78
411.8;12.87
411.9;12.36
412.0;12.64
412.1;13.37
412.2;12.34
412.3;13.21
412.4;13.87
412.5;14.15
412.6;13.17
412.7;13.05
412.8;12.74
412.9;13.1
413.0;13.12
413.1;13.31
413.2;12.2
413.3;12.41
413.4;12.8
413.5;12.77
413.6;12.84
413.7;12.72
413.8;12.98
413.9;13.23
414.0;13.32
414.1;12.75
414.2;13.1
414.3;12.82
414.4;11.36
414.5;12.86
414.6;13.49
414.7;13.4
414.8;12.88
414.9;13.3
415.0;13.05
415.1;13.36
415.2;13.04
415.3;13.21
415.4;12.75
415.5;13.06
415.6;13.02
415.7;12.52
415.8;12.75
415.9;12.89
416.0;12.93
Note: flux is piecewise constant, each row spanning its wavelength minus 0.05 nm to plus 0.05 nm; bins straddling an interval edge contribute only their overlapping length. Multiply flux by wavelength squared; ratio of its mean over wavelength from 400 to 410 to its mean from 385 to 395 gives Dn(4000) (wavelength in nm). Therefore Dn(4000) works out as 1.2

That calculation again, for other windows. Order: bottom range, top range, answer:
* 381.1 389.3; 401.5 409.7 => 1.30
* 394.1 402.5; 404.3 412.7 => 1.11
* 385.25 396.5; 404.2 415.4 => 1.22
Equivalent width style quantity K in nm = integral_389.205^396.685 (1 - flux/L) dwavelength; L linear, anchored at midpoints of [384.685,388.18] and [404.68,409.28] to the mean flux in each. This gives 0.77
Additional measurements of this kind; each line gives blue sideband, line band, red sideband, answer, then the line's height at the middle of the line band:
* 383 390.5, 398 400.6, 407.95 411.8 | -0.258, 11.5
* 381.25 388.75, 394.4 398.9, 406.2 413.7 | 0.364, 11.8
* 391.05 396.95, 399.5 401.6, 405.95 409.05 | -0.255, 11.7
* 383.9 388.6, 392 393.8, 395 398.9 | 0.344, 11.1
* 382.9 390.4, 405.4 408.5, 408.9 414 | -0.241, 12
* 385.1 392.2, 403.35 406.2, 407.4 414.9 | -0.231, 12.2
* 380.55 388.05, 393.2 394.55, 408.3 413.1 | 0.330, 11.6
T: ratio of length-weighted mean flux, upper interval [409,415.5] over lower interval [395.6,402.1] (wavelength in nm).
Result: 1.06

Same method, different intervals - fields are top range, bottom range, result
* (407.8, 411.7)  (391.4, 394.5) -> 1.17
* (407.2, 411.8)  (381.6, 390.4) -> 1.08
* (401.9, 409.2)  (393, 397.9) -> 1.33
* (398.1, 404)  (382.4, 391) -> 1.17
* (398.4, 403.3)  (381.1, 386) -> 1.18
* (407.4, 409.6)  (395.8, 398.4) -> 1.32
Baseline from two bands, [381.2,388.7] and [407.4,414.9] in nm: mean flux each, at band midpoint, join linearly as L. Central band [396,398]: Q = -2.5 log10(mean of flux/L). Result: 0.30 mag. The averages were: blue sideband 11.3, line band 8.96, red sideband 12.4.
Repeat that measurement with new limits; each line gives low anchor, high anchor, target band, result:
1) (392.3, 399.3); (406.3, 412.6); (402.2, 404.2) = -0.150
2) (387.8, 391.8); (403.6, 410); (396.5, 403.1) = 0.028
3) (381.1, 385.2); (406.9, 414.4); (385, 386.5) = -0.134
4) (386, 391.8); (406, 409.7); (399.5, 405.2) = -0.062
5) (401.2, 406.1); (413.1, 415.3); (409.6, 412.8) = 0.104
